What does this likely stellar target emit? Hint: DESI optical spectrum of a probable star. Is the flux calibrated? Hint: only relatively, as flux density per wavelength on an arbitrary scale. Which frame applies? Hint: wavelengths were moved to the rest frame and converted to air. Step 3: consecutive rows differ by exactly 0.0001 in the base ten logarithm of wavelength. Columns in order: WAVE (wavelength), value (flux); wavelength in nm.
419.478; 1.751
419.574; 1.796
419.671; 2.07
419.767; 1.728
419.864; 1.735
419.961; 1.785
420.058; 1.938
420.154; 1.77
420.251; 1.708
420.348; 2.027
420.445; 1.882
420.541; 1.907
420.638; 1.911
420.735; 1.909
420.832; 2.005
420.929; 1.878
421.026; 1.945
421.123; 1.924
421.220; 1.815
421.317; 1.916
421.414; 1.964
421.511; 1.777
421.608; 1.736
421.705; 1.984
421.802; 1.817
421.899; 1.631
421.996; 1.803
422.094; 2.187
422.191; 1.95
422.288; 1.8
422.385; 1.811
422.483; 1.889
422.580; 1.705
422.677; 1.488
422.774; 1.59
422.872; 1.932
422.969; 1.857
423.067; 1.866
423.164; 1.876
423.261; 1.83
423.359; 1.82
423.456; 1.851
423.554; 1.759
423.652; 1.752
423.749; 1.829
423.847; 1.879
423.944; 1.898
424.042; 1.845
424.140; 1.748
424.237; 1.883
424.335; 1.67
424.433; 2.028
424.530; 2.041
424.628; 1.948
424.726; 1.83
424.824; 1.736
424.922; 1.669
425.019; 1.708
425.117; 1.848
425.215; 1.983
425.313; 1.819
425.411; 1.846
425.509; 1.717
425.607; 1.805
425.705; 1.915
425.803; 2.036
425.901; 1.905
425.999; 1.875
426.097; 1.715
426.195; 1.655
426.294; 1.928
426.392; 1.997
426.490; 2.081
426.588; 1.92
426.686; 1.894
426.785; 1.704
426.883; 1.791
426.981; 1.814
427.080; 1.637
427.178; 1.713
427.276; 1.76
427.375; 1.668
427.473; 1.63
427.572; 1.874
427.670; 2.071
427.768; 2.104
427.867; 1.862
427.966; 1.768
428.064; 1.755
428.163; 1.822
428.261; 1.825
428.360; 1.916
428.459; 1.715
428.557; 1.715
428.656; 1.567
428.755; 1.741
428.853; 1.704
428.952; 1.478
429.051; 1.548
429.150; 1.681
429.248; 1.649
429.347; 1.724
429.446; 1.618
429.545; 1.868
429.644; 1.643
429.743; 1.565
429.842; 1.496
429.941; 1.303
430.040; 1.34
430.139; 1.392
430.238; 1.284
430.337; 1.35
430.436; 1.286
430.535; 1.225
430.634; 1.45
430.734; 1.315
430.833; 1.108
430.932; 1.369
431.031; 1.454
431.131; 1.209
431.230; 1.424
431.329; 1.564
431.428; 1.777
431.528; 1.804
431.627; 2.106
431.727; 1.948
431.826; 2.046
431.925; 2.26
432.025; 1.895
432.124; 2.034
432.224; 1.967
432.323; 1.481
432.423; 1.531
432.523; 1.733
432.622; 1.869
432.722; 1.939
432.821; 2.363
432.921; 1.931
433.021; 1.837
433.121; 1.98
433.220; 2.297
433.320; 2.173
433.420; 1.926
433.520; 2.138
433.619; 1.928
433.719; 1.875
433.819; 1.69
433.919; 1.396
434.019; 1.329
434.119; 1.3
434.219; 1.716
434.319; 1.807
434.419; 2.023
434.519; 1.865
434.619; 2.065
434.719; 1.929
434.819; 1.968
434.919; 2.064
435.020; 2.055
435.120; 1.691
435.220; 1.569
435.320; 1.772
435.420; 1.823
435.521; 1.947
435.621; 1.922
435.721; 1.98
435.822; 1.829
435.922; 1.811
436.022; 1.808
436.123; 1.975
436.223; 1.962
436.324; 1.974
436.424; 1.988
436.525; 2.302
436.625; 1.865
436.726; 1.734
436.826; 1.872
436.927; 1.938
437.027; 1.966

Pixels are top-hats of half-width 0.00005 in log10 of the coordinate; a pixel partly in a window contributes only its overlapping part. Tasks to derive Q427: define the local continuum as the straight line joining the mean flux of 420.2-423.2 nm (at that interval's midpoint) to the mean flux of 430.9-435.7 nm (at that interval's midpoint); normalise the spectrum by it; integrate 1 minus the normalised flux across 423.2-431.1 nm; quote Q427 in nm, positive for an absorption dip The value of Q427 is 0.52 nm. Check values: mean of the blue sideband 1.85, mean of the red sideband 1.83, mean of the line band 1.72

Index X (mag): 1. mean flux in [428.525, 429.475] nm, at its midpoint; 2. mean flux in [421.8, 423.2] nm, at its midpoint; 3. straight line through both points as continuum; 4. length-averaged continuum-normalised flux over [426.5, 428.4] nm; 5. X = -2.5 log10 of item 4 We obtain -0.09 mag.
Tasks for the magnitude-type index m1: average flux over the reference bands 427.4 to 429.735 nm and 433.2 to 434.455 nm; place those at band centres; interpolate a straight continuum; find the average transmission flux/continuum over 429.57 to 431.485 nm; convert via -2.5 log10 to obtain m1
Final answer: 0.25 mag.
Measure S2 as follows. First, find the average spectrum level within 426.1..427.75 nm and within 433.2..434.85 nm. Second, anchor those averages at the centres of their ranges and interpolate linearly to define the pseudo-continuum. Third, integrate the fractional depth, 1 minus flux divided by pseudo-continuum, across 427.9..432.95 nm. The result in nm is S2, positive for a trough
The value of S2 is 0.479 nm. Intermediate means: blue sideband 1.82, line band 1.66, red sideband 1.84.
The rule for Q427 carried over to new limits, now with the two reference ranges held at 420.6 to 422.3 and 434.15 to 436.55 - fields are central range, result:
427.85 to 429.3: 0.139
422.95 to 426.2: 0.089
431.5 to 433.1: -0.022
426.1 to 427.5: 0.069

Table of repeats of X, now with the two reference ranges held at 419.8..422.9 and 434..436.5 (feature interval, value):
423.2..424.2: 0.01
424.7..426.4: 0.01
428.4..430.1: 0.15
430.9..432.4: 0.06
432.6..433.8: -0.09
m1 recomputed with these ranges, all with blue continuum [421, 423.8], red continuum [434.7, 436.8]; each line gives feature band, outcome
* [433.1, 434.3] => 0.049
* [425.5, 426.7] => -0.021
